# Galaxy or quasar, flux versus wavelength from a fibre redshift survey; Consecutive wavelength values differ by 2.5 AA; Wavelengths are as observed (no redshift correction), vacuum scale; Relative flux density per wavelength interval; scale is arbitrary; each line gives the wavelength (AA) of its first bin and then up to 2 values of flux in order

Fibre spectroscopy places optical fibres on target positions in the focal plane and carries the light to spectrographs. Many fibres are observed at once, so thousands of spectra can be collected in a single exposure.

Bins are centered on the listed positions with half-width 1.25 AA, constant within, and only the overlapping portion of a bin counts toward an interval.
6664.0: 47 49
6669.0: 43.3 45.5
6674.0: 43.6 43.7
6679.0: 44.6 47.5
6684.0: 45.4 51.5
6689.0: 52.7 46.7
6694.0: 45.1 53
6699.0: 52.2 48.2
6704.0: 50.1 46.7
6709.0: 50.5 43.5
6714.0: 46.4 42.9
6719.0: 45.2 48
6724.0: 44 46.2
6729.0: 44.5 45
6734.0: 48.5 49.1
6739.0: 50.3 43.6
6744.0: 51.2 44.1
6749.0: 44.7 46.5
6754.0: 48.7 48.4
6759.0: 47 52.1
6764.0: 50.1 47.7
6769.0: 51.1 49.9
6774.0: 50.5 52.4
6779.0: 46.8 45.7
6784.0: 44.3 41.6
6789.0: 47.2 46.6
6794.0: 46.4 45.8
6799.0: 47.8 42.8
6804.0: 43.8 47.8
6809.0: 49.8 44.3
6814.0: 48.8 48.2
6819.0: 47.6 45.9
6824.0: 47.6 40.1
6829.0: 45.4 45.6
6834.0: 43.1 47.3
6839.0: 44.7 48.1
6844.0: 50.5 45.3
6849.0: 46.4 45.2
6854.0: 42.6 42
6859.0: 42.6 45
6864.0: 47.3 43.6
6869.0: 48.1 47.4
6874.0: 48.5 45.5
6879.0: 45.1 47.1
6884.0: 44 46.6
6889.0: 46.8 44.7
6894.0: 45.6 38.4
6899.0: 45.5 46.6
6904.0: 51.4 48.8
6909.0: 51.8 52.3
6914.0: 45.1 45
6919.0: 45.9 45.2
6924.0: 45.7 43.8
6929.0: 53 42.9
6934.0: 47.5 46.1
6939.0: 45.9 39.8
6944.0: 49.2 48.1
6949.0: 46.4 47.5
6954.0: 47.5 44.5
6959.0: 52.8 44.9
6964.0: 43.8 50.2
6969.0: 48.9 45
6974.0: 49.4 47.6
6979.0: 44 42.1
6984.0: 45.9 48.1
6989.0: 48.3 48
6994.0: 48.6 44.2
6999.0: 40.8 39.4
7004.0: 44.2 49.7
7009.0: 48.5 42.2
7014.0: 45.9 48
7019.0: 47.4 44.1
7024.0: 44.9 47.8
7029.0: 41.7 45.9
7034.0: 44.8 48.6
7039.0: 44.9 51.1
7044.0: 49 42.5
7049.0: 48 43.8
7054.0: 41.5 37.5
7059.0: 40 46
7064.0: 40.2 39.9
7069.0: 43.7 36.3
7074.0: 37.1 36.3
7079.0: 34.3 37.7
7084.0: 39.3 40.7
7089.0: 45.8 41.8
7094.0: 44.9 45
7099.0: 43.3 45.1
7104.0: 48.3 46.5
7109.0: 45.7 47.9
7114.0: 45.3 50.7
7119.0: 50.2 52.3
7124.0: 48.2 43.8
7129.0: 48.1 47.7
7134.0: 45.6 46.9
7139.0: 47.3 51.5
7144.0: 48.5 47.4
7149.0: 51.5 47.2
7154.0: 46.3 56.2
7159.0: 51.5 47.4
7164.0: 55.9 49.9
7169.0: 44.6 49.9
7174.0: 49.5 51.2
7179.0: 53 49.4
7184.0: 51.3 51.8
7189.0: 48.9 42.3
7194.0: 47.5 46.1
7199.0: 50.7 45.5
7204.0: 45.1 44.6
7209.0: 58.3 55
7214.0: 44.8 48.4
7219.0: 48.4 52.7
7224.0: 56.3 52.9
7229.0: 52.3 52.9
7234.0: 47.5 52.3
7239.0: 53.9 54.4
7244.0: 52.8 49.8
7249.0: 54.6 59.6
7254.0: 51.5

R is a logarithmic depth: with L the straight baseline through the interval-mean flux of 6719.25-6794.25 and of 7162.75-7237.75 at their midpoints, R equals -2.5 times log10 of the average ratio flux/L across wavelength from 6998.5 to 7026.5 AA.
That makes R 0.08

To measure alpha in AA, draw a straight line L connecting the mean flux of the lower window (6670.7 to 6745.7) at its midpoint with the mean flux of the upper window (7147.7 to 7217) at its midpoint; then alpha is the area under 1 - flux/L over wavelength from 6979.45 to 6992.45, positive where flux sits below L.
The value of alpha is 0.6 AA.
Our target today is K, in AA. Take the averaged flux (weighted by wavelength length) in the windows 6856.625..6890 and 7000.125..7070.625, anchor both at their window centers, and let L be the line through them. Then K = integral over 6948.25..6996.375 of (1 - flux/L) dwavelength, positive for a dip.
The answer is -2.0 AA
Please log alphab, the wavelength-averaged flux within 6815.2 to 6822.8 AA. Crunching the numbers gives 47.2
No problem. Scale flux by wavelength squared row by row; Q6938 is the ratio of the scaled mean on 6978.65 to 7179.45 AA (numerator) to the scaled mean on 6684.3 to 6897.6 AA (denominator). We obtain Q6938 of 1.1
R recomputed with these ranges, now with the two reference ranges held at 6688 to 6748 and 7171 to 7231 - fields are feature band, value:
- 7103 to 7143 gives 0.035 mag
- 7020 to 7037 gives 0.085 mag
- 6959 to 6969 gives 0.027 mag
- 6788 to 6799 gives 0.026 mag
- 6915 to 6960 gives 0.047 mag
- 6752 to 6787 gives -0.018 mag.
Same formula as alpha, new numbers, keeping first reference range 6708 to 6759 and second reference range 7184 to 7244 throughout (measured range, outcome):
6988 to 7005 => 1.3 AA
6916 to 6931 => 0.5 AA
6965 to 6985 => 0.7 AA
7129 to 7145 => 0.5 AA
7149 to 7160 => -0.1 AA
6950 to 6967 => 0.4 AA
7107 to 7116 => 0.5 AA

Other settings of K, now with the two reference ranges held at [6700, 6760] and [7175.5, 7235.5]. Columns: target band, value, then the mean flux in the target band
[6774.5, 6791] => 0.2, 46.5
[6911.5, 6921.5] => 0.4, 46.2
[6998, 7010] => 1.0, 44.5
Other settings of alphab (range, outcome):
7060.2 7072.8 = 41.2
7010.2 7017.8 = 45.4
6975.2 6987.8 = 45.6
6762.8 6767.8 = 48.9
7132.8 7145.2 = 48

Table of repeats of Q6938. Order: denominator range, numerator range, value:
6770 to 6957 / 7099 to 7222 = 1.15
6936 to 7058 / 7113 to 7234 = 1.13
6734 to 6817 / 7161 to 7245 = 1.20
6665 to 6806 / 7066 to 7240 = 1.14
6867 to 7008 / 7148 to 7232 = 1.16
